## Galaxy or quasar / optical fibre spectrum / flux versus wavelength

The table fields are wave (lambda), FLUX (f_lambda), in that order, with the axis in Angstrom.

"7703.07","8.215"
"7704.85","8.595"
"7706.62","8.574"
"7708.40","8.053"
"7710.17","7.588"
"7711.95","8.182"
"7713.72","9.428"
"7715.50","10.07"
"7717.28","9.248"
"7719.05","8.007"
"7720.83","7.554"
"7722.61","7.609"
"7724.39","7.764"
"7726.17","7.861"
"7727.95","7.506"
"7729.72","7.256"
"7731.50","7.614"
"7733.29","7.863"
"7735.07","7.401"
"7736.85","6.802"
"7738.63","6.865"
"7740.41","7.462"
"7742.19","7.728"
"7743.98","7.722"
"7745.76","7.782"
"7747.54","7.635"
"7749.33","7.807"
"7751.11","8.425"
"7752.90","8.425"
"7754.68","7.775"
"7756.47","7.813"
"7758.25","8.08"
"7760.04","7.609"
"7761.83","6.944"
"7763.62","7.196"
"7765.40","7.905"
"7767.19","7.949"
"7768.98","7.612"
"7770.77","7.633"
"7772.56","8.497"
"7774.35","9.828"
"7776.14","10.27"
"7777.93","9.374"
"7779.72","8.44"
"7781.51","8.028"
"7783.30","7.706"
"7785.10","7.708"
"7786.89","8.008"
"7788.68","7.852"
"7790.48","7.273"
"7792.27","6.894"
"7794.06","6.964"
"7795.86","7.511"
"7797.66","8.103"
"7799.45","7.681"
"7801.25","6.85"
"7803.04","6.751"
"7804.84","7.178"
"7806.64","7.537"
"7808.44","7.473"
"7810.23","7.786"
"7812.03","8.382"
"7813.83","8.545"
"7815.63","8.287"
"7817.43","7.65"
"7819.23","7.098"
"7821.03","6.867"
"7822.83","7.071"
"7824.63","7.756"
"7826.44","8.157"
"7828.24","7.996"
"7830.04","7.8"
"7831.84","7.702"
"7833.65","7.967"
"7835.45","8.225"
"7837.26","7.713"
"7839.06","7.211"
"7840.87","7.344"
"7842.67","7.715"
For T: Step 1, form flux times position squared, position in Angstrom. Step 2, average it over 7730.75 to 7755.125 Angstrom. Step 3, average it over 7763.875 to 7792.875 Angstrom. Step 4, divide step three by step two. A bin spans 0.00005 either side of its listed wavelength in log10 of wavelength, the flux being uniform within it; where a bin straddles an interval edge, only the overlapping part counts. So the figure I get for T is 1.08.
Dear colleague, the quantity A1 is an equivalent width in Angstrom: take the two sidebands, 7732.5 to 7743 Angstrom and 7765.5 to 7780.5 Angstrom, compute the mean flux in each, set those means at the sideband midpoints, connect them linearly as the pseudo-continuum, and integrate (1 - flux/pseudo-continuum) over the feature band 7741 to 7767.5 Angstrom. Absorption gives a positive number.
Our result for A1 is 0.6 Angstrom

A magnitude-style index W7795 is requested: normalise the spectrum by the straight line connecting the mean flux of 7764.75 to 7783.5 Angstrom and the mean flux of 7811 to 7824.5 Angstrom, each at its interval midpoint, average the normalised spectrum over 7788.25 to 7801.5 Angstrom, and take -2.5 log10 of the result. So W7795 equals 0.102 mag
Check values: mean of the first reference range 8.51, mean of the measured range 7.4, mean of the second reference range 7.7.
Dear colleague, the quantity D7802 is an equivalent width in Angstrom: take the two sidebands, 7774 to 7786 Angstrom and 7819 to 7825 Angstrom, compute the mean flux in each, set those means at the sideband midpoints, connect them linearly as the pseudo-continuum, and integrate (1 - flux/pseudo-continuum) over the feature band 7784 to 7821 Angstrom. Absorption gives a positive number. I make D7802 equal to 1.4 Angstrom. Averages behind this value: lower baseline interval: 8.72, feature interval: 7.56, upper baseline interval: 7.16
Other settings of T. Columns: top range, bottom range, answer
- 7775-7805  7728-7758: 1.03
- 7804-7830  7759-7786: 0.95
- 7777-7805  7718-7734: 1.01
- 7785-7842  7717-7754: 1.01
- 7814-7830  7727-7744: 1.06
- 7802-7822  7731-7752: 1.02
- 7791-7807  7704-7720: 0.86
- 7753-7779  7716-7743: 1.08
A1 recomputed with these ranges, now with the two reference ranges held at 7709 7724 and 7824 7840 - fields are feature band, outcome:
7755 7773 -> 1.1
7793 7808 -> 1.3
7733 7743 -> 1.2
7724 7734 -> 0.9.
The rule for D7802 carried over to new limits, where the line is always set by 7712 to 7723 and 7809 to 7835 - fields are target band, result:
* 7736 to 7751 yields 1.6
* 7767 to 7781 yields -0.9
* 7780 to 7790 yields 0.3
